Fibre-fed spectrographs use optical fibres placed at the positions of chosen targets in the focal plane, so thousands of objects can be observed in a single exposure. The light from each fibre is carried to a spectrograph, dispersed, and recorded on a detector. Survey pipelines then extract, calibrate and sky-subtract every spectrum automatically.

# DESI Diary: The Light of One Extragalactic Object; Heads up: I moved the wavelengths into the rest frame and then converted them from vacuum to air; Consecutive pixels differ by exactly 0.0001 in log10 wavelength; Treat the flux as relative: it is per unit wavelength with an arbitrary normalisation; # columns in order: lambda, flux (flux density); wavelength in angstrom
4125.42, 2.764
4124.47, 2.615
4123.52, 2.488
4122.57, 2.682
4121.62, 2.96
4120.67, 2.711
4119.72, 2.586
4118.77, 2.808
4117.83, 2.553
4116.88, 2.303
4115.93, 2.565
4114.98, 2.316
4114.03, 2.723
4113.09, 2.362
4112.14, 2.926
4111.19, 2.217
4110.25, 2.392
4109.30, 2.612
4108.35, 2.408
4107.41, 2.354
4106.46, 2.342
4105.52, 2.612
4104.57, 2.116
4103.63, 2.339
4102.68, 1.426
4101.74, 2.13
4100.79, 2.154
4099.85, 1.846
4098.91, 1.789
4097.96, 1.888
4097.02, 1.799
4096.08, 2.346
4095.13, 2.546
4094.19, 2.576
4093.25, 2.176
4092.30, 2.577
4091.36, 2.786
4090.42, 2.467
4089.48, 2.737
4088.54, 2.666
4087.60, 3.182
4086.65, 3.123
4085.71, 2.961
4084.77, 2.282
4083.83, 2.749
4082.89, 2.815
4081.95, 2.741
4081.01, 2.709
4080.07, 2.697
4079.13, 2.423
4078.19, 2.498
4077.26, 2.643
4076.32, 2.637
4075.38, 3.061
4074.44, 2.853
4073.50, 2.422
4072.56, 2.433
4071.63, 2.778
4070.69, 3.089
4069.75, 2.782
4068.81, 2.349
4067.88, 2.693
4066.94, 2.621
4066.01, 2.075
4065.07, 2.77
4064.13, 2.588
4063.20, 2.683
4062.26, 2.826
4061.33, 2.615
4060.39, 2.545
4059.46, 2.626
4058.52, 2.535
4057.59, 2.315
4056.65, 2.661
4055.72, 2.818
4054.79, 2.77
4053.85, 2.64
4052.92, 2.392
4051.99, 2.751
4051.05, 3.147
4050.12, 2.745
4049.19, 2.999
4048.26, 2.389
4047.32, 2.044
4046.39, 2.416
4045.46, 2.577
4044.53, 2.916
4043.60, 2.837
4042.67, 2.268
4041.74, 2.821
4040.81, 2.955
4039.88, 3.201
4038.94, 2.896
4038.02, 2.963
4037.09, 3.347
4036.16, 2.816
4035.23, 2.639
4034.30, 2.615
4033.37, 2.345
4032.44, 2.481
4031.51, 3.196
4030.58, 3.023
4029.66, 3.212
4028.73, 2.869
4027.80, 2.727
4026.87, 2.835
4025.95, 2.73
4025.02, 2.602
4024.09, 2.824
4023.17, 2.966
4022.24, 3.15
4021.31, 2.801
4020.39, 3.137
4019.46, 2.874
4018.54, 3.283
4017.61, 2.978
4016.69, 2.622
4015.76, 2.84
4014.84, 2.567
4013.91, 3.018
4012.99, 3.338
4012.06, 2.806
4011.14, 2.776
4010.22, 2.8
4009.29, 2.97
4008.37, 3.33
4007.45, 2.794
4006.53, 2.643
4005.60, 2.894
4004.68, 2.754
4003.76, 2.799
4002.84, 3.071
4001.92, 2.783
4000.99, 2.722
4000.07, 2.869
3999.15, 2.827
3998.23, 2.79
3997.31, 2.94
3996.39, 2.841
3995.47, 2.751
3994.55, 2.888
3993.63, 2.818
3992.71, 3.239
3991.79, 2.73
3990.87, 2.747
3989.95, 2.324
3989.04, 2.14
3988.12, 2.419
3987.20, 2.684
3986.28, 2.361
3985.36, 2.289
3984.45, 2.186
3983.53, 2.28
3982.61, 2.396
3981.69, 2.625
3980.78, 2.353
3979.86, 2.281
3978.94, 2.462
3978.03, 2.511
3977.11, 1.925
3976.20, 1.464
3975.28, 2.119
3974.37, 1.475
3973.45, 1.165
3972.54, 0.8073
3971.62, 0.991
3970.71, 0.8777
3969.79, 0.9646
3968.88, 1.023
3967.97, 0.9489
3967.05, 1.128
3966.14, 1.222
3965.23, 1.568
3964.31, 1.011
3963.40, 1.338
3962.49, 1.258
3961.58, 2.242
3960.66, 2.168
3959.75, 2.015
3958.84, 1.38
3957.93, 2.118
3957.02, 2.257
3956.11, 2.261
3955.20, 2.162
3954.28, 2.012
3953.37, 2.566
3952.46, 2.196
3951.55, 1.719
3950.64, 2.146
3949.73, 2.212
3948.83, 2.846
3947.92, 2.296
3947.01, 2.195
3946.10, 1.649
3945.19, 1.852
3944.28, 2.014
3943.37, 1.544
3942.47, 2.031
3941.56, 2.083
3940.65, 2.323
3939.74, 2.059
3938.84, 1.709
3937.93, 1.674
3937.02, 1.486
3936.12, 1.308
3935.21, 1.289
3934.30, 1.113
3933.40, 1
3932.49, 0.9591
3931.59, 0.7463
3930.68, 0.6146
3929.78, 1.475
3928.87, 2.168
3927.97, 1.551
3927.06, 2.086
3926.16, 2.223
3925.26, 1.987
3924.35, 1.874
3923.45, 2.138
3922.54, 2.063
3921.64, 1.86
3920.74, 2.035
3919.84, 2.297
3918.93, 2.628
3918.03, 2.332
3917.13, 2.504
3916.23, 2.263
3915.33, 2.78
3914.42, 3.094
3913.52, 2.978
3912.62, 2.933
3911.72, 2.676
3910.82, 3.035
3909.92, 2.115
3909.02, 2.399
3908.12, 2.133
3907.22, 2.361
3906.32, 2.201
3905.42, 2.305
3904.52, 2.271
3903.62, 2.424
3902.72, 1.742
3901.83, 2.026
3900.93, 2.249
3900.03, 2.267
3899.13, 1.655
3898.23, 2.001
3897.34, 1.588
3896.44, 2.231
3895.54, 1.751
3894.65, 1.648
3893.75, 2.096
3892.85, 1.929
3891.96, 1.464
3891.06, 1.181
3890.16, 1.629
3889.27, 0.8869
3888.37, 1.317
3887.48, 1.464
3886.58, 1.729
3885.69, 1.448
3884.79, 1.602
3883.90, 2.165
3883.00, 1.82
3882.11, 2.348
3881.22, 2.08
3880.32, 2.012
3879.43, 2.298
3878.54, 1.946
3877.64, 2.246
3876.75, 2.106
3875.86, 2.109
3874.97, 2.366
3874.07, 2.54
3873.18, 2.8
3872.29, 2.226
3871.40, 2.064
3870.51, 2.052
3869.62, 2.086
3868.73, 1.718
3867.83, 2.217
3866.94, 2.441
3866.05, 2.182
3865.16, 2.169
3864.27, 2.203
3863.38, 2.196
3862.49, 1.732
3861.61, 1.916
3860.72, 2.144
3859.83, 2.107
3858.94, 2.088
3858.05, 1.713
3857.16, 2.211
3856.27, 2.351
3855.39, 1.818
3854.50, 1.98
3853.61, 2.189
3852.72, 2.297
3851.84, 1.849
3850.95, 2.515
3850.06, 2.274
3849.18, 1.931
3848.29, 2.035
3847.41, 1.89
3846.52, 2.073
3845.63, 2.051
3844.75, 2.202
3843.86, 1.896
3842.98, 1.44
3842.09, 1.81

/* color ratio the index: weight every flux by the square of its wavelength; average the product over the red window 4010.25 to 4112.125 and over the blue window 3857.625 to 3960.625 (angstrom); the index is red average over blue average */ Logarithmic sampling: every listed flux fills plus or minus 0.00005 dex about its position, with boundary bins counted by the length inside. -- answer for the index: 1.42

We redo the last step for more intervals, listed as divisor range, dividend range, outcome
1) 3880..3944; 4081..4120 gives 1.39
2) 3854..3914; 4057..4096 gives 1.41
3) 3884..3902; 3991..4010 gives 1.77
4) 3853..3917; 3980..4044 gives 1.42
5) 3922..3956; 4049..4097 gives 1.55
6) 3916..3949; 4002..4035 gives 1.64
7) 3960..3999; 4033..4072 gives 1.37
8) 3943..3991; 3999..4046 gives 1.55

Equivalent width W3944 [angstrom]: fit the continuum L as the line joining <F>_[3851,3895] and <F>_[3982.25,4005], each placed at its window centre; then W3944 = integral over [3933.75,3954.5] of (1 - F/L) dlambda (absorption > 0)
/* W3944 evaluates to 4.09 angstrom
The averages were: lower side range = 1.99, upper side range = 2.67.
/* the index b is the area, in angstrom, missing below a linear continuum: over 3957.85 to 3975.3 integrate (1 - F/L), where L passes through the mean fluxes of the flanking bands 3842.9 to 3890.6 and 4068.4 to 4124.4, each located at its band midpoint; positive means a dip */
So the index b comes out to 6.9 angstrom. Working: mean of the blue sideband 2.03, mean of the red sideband 2.52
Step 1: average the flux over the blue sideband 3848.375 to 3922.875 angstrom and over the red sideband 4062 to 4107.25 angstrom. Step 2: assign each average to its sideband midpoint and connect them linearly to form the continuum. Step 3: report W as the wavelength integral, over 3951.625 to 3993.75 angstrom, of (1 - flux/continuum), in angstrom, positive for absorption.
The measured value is 6.47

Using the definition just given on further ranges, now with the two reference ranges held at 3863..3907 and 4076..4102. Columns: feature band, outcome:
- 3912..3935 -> 1.1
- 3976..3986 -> -0.2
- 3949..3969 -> 3.4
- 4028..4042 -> -3.1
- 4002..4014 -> -3.2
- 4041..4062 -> -2.0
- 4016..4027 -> -2.7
